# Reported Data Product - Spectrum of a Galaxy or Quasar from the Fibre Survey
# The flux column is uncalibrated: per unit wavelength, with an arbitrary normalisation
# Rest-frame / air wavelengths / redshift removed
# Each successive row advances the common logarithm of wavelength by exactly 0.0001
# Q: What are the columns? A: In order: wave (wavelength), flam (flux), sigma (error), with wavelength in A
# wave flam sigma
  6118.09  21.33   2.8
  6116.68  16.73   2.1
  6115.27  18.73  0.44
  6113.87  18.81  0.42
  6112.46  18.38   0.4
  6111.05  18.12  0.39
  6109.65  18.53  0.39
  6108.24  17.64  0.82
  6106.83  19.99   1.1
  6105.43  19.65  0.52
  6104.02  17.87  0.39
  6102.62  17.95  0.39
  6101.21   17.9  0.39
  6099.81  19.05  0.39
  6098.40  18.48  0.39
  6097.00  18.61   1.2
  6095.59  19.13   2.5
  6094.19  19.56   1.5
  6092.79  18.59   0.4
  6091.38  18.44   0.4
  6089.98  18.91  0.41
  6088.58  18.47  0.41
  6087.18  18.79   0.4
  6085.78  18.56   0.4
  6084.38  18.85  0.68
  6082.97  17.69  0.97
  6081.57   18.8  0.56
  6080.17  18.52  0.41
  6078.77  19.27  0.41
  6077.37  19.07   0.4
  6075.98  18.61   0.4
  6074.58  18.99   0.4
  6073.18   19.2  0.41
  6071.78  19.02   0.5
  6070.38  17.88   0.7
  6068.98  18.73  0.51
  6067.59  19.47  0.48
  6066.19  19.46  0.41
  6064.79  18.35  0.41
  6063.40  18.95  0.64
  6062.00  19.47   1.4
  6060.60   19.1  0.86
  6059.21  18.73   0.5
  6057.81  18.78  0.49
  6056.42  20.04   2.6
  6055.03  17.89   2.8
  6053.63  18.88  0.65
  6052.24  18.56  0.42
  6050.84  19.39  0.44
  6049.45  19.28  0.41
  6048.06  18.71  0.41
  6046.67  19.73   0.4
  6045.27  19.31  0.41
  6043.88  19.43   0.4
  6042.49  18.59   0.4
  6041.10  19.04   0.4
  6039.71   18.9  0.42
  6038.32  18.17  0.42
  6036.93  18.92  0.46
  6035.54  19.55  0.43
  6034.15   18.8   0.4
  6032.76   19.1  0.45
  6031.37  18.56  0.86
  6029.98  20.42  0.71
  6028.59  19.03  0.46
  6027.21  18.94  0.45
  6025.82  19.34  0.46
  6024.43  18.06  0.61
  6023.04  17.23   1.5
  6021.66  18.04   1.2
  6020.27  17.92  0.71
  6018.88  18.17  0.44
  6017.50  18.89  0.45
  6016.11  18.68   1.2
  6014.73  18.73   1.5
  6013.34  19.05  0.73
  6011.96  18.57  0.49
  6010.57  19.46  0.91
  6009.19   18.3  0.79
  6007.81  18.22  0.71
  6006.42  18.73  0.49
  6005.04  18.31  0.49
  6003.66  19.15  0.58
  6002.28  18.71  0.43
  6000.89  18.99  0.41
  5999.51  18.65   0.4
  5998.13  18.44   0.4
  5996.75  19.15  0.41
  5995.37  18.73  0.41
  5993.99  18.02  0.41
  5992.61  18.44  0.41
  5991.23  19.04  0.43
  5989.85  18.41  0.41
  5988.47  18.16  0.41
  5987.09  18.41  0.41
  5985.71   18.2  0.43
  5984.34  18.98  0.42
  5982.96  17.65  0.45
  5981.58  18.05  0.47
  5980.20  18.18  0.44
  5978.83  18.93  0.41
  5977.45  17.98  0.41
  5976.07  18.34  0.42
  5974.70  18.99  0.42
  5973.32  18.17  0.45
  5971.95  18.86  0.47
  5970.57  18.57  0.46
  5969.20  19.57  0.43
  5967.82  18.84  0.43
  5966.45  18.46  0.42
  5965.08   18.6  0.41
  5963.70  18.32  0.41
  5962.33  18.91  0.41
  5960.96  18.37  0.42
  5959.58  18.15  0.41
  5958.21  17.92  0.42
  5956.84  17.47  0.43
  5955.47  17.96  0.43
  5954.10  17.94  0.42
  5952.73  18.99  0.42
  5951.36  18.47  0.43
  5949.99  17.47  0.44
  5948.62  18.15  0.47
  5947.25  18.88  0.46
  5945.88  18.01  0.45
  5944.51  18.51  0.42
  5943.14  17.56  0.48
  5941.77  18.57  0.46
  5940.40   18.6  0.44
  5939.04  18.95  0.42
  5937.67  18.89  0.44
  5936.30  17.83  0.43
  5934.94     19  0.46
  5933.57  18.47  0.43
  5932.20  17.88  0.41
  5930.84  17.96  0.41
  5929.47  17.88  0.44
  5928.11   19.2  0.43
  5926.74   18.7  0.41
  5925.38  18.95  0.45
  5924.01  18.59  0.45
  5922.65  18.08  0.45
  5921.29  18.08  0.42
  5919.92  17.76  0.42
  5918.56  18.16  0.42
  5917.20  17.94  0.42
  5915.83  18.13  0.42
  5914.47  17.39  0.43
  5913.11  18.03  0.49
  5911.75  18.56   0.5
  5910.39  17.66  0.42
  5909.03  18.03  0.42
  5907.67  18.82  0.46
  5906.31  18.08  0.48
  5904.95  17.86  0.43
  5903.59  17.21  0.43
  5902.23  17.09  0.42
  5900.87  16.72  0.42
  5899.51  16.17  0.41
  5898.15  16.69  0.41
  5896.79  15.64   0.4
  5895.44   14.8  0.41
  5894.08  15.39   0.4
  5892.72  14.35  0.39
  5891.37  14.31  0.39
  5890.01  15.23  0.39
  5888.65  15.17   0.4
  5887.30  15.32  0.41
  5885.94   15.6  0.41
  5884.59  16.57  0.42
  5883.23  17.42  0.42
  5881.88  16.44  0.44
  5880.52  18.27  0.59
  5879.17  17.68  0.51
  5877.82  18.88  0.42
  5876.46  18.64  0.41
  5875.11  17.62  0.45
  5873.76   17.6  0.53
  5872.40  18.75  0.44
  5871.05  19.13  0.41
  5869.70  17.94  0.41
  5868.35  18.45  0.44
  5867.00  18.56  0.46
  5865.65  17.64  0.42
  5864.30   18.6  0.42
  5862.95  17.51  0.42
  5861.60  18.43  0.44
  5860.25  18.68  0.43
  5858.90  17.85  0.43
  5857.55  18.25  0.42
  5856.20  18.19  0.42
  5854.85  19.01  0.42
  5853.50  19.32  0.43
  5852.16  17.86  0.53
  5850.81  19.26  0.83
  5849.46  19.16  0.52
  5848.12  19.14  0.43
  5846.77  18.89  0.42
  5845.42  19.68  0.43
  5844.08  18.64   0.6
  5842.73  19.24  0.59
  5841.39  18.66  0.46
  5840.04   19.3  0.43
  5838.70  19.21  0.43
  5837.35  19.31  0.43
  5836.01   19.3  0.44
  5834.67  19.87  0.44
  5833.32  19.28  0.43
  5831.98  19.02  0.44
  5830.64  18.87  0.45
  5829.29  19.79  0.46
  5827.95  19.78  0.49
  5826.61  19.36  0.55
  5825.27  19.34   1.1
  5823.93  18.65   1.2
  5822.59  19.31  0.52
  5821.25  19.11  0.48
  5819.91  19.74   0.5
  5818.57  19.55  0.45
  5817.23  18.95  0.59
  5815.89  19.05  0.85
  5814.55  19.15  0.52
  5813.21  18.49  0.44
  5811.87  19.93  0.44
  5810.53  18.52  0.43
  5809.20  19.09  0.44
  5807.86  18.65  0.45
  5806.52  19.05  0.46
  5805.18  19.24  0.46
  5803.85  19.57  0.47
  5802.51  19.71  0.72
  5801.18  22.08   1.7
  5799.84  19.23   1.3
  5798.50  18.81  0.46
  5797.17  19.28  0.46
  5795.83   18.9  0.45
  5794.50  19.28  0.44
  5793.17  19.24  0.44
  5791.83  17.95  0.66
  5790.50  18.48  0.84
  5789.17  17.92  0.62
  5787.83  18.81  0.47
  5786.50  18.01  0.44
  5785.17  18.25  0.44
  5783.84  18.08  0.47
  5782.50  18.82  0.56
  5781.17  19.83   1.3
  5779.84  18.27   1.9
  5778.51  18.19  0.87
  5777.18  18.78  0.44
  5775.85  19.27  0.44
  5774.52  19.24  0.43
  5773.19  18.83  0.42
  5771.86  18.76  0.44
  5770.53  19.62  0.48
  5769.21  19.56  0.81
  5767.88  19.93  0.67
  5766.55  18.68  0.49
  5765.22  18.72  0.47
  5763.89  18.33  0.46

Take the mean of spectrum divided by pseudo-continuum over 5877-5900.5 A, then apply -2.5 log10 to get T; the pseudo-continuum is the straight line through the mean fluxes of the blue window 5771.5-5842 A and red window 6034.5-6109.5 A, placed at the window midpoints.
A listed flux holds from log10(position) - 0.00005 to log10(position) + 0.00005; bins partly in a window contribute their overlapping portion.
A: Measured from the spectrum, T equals 0.18 mag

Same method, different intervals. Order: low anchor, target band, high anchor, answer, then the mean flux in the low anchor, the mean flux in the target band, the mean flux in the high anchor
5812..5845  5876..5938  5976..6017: 0.09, 19.2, 17.4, 18.6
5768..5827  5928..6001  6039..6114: 0.03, 19.1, 18.4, 18.8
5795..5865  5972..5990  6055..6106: 0.03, 19.1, 18.4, 18.8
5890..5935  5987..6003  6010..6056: -0.01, 17.4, 18.6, 18.8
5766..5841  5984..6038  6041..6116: 0.01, 19.1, 18.7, 18.8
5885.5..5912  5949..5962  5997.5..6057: -0.04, 16.4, 18.1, 18.8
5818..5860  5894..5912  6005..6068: 0.12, 19.1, 17.1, 18.9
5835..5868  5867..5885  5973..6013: 0.04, 18.7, 18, 18.5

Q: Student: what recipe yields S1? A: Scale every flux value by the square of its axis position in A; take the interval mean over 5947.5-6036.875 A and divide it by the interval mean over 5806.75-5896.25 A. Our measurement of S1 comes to 1.1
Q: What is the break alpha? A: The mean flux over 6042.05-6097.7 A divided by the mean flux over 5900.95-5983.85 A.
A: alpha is 1.0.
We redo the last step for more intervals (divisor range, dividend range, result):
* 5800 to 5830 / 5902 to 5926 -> 0.93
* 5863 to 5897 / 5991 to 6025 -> 1.09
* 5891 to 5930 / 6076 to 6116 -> 1.07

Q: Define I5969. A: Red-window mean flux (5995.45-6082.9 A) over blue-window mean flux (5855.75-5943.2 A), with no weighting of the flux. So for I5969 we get 1.07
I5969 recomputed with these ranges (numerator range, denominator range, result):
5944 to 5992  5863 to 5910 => 1.08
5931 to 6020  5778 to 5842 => 0.97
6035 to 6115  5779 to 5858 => 0.99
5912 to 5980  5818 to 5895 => 1.01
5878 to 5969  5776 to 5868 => 0.93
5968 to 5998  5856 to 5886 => 1.03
